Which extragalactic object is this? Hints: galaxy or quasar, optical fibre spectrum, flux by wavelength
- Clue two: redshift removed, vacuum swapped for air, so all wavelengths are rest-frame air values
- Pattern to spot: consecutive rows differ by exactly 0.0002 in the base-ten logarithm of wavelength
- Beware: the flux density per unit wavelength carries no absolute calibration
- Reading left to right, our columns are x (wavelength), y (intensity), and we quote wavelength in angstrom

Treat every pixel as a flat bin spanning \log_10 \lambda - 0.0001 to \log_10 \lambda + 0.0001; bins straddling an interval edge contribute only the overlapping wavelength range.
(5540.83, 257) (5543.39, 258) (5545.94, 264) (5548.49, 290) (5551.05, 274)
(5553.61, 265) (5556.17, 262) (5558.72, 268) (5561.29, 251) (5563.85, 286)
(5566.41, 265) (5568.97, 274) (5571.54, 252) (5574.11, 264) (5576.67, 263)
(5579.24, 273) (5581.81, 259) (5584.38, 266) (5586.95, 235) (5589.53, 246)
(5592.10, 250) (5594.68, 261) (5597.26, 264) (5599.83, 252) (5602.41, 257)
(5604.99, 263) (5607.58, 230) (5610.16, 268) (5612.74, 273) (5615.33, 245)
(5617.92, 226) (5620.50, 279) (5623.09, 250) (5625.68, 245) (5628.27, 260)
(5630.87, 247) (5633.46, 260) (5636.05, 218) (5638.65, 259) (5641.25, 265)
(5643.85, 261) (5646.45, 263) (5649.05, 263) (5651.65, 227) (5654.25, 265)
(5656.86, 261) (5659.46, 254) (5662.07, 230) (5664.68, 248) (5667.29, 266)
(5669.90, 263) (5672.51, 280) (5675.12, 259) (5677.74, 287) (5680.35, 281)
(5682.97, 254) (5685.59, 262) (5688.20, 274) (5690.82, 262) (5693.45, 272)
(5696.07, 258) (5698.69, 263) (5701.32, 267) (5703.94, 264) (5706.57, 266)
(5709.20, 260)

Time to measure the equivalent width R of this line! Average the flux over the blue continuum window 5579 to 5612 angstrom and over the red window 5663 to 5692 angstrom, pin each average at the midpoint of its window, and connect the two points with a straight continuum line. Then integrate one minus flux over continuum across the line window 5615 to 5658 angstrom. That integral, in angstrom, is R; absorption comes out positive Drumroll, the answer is 1.4 angstrom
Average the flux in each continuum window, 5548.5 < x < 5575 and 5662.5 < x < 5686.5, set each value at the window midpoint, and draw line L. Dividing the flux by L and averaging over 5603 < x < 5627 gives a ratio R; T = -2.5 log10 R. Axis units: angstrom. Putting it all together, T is 0.05 mag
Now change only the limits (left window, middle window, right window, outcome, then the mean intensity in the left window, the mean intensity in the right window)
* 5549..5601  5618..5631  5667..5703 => 0.04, 262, 268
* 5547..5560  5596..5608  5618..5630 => 0.02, 272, 255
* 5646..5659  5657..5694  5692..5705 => -0.01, 255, 265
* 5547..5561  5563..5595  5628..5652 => 0.02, 270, 253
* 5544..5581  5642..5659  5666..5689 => 0.05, 268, 270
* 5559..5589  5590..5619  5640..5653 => 0.03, 262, 256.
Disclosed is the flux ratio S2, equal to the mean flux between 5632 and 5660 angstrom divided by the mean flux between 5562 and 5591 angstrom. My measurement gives 1.0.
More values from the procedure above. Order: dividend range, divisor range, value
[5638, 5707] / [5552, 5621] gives 1.01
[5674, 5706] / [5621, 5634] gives 1.05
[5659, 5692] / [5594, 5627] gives 1.03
